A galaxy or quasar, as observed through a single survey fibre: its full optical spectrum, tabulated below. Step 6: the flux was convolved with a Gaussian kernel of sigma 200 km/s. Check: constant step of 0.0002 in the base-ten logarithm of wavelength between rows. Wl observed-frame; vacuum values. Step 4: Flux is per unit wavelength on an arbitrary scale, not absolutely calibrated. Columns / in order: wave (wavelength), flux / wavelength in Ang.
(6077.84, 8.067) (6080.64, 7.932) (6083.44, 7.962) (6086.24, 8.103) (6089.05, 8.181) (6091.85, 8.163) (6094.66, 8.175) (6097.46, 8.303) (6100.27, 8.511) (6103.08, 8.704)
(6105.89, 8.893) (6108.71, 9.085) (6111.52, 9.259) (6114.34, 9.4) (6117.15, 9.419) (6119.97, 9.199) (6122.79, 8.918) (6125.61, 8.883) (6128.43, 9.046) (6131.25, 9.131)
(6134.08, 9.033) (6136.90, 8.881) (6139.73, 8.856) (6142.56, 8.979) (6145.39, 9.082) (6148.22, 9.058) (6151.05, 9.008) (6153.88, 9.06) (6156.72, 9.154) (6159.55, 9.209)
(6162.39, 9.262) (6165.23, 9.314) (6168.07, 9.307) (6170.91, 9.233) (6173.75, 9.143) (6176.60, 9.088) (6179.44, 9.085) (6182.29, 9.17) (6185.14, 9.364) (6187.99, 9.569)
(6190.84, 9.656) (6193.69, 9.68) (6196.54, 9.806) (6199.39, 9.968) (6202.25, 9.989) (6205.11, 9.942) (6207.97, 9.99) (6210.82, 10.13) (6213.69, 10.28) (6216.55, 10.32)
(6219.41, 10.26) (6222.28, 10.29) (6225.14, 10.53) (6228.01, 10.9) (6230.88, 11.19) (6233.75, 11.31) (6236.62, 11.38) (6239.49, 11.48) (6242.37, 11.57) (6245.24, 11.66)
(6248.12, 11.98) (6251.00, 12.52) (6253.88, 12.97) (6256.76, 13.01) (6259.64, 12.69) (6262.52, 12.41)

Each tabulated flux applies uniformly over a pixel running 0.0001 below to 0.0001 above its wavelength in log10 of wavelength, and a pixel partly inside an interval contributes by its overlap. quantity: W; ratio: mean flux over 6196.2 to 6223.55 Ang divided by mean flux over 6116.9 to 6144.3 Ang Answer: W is 1.12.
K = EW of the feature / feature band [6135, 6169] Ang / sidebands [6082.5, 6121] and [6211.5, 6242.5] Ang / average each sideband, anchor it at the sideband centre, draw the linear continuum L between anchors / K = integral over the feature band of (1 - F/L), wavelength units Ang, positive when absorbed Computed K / 1.6 Ang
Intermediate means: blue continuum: 8.67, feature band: 9.09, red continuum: 10.8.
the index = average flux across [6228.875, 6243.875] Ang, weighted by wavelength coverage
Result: 11.4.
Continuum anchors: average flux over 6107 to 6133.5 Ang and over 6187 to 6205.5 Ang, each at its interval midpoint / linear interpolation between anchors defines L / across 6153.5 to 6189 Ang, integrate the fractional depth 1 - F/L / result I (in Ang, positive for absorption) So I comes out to 1.3 Ang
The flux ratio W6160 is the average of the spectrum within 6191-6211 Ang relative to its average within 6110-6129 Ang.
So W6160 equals 1.08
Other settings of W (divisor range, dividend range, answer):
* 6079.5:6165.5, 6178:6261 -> 1.21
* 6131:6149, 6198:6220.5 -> 1.12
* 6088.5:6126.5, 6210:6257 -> 1.28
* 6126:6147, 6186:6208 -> 1.09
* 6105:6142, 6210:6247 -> 1.20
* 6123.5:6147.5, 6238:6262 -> 1.36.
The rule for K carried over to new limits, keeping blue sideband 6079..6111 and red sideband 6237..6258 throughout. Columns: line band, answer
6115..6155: 1.3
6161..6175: 1.3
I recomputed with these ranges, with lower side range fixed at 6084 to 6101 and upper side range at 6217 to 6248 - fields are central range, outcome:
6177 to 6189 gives 0.9 Ang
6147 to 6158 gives 0.4 Ang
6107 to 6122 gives -1.0 Ang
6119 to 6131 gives -0.2 Ang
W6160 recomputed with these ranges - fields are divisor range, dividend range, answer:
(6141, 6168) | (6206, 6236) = 1.15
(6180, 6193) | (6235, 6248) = 1.23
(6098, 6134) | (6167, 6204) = 1.05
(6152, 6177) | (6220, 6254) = 1.24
